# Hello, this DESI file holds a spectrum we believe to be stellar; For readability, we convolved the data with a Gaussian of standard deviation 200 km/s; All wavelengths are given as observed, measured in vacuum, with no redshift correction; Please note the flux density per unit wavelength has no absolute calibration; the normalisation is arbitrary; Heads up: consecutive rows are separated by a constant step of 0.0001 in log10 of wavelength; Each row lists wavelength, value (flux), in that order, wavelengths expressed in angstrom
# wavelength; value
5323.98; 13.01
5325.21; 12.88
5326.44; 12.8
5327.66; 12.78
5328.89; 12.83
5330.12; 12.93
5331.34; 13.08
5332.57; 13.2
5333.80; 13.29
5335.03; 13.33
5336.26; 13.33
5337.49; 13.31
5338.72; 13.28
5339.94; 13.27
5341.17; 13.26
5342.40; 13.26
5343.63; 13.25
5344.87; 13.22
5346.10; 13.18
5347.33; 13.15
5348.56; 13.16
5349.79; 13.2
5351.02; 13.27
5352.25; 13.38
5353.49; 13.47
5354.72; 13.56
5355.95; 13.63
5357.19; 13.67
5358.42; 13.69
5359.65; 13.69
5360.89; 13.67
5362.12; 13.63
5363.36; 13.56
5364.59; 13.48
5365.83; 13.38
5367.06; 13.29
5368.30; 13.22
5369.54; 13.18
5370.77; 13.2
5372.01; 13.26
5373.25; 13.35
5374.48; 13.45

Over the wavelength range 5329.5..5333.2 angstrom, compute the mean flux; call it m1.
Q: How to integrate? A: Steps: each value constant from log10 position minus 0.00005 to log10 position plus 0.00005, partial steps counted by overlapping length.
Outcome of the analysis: 13.1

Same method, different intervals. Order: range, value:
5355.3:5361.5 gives 13.7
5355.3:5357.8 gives 13.6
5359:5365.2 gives 13.6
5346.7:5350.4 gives 13.2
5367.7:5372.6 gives 13.2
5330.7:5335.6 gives 13.2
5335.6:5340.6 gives 13.3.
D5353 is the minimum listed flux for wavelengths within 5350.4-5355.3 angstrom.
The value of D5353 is 13.27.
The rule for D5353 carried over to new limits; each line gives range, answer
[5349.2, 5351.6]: 13.2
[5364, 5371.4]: 13.18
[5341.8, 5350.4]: 13.15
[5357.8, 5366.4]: 13.38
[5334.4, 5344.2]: 13.25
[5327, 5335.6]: 12.78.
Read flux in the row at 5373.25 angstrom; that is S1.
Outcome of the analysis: 13.35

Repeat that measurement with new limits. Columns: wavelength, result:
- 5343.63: 13.25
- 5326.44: 12.8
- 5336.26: 13.33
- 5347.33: 13.15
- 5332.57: 13.2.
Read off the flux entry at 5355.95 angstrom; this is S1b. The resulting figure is 13.63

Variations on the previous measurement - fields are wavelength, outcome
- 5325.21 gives 12.88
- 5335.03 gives 13.33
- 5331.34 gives 13.08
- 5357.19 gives 13.67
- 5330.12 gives 12.93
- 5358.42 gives 13.69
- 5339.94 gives 13.27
